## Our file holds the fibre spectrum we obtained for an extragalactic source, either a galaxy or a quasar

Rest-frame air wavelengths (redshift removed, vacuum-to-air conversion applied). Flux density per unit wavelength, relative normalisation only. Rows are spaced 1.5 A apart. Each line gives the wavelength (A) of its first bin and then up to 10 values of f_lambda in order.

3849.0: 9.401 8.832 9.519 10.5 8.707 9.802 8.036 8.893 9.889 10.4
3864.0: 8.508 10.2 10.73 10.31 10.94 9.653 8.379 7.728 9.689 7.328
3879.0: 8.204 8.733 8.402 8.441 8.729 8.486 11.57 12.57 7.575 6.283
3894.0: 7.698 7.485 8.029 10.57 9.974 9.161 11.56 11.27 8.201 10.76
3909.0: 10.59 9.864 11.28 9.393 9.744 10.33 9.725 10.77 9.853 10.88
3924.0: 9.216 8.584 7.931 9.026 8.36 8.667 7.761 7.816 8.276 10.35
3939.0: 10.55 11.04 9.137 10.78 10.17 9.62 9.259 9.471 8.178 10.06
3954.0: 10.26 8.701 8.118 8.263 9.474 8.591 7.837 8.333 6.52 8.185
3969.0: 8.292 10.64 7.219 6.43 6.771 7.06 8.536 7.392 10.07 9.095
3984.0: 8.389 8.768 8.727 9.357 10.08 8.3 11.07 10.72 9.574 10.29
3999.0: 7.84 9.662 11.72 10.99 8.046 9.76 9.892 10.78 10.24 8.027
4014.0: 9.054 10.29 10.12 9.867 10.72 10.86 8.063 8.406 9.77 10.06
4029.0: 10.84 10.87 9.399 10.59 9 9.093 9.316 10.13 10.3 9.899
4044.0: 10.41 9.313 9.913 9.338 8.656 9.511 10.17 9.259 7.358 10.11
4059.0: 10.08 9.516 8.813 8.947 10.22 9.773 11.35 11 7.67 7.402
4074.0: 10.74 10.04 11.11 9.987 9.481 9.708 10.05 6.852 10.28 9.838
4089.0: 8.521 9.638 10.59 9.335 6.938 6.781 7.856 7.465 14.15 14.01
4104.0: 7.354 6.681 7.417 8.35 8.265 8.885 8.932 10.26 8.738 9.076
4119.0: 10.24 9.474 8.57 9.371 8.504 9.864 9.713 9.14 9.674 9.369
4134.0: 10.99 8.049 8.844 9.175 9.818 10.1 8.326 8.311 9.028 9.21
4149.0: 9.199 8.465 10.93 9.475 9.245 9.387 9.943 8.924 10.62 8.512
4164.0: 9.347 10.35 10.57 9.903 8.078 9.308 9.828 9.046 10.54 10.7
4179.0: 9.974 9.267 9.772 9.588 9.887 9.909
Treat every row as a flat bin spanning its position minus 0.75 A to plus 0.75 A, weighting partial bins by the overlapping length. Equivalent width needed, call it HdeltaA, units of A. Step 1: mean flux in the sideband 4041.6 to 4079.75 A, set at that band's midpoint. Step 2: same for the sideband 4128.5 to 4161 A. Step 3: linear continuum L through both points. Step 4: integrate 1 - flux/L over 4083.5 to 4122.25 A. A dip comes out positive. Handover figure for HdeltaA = 1.9 A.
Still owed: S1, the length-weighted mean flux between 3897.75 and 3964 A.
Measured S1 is 9.53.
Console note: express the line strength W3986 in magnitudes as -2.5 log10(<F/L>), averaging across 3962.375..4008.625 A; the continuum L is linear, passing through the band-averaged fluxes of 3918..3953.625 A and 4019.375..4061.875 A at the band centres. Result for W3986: 0.08 mag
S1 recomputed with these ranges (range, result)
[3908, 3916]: 10.2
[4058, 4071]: 9.83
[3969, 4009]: 9.09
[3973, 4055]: 9.48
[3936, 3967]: 9.2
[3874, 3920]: 9.36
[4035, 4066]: 9.51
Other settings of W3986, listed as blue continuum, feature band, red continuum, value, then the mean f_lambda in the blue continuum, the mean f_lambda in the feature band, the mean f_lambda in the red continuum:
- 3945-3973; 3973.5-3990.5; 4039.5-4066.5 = 0.06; 8.74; 8.45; 9.54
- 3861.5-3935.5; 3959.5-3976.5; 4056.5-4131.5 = 0.17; 9.33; 7.96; 9.33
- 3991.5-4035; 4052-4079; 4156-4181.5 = 0.02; 9.87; 9.64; 9.67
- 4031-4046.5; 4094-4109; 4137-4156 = 0.09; 9.77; 8.72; 9.26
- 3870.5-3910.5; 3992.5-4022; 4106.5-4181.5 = -0.08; 9.14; 9.96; 9.35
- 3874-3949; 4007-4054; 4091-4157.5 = -0.06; 9.35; 9.77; 9.18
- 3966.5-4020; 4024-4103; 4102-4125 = -0.06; 9.19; 9.61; 8.97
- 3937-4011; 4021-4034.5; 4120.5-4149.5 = -0.08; 9.16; 9.84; 9.23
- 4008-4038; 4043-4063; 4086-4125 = 0.01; 9.78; 9.42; 9.08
